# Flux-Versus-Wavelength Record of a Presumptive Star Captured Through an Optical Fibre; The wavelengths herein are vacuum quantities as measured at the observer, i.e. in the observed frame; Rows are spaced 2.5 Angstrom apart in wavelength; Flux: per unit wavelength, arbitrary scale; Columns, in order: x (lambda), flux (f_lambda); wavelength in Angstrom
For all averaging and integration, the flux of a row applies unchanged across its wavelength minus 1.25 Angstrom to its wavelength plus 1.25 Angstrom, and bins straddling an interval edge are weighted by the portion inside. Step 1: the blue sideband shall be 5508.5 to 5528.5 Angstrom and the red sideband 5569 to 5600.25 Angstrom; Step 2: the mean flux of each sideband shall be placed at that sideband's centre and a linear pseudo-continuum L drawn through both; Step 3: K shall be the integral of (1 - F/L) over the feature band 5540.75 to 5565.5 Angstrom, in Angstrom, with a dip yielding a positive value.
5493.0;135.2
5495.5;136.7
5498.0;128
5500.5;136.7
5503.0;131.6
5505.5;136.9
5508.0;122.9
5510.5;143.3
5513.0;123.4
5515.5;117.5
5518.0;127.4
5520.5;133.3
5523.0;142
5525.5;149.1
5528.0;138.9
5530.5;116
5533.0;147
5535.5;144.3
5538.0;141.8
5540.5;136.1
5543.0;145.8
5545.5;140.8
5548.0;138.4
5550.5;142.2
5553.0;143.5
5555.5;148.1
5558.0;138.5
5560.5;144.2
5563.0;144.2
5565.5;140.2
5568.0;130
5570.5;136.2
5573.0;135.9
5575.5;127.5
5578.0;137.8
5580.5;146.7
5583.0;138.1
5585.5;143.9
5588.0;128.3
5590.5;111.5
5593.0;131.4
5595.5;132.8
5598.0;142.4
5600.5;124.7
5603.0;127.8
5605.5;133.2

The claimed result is -1.6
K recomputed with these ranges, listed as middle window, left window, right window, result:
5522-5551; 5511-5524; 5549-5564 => -0.9 Angstrom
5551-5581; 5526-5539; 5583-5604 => -1.1 Angstrom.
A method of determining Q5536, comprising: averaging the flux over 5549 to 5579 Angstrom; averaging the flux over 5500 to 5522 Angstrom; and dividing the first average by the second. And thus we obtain 1.07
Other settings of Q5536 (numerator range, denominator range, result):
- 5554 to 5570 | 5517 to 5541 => 1.02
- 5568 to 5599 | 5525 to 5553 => 0.96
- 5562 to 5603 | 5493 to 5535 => 1.01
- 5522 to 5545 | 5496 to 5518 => 1.08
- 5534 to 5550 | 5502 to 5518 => 1.09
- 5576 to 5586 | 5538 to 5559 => 0.99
